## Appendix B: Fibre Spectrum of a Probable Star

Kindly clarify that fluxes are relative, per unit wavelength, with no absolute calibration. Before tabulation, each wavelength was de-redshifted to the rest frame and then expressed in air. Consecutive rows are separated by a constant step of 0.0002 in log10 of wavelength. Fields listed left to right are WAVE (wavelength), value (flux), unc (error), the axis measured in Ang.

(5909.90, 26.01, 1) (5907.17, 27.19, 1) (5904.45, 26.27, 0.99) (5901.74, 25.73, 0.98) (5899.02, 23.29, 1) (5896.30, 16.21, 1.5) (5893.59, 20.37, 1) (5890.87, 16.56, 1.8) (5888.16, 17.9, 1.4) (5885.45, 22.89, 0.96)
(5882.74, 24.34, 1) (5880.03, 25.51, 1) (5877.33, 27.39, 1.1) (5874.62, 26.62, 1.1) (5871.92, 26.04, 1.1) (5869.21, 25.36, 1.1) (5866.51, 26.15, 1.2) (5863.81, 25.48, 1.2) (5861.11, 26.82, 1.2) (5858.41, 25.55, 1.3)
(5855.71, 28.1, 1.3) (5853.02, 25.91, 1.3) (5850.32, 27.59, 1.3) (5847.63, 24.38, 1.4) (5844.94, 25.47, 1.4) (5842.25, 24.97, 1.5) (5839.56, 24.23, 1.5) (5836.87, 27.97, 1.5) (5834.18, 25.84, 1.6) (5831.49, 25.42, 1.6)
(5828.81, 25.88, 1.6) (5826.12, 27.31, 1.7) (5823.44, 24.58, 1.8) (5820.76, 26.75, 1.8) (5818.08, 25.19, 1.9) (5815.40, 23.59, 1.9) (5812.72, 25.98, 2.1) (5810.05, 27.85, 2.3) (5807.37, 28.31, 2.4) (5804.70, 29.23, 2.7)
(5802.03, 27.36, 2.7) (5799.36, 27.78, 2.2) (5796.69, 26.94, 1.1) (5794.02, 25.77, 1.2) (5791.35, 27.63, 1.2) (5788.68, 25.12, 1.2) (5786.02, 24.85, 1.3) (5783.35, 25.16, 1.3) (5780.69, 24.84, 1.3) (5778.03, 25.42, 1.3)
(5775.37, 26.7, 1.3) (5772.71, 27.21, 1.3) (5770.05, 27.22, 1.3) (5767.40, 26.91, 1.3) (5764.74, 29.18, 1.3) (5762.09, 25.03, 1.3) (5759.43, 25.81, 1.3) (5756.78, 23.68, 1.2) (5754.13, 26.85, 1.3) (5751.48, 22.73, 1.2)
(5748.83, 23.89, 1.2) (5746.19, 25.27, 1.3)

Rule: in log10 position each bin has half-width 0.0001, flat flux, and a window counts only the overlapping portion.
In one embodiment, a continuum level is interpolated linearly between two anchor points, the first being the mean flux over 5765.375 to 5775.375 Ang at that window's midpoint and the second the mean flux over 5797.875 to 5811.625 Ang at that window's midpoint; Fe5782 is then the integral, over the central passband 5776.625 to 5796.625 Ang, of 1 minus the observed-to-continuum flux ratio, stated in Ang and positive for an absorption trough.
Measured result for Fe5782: 1.4 Ang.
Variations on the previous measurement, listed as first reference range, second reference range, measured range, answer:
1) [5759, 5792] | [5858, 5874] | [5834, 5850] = 0.27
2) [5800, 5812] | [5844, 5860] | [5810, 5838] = 1.43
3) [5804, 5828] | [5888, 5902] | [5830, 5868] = -3.85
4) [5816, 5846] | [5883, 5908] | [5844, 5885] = -3.98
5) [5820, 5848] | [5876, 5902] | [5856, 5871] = -1.51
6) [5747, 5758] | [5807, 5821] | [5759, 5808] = -2.76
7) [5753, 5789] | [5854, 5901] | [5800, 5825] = -1.39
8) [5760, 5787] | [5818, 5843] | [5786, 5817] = -0.84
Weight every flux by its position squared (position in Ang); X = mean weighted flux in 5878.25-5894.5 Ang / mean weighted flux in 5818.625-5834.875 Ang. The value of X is 0.84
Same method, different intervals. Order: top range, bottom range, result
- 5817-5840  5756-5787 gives 1.02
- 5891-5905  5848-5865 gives 0.83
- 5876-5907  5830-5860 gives 0.88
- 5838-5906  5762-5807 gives 0.94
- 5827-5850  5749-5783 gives 1.02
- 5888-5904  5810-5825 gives 0.83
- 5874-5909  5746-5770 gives 0.94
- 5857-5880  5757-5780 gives 1.02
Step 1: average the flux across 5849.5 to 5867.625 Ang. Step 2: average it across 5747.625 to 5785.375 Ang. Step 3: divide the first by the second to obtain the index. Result 1.03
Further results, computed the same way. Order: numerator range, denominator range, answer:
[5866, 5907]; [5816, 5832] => 0.91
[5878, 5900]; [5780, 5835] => 0.80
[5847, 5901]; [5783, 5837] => 0.91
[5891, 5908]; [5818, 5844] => 0.87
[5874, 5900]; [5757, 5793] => 0.84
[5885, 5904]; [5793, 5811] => 0.74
